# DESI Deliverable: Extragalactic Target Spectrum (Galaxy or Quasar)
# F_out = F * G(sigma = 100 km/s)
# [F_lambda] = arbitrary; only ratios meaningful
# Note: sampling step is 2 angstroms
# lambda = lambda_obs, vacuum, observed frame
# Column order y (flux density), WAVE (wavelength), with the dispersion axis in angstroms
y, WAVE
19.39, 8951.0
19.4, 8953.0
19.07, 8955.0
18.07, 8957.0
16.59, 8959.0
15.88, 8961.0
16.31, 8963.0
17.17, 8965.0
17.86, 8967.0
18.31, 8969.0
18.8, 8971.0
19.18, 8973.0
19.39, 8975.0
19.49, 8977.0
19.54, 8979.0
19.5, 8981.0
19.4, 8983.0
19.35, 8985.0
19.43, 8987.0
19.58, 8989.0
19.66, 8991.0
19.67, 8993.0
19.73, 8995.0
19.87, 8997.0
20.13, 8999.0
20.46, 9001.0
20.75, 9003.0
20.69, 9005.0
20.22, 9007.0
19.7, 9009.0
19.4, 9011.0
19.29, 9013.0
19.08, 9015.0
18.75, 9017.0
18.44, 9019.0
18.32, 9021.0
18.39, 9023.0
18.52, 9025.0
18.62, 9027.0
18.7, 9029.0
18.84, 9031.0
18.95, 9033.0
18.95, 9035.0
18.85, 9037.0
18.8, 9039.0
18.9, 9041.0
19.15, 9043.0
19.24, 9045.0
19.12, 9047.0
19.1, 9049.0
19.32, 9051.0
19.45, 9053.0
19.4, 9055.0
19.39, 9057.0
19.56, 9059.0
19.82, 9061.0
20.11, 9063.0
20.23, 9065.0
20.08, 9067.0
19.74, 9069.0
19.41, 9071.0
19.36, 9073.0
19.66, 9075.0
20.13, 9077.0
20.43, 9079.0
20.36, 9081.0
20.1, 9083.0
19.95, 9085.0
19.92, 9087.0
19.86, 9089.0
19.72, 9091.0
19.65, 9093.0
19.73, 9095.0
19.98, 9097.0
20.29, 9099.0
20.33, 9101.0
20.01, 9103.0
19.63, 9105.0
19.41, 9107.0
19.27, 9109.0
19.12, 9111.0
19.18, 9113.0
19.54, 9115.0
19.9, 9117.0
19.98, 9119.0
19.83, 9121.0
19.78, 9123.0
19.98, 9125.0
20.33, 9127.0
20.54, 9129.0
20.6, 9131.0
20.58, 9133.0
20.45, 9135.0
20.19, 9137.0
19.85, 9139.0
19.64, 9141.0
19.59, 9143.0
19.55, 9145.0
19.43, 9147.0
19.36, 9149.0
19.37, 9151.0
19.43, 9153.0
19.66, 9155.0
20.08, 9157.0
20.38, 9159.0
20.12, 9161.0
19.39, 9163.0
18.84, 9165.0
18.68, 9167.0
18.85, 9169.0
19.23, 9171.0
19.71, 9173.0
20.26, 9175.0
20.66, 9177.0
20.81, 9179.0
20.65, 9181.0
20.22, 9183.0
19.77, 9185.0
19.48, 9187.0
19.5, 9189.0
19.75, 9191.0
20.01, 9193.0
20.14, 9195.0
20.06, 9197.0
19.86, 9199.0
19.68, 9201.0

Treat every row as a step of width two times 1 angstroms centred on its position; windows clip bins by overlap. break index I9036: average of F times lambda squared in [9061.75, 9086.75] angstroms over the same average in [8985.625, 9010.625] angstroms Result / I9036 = 1.02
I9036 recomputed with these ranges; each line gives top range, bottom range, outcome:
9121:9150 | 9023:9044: 1.09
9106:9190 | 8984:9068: 1.05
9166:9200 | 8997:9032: 1.07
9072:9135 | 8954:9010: 1.07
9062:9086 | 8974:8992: 1.05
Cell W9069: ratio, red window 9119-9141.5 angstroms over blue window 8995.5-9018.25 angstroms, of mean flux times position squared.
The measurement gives 1.0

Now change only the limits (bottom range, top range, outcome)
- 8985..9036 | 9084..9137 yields 1.05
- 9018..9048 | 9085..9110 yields 1.07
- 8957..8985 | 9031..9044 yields 1.05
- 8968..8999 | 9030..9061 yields 1.00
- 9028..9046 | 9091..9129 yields 1.06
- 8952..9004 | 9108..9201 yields 1.09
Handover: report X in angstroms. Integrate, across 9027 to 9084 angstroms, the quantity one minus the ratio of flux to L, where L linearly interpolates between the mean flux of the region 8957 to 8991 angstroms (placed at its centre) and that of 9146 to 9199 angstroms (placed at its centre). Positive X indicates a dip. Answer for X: -1.3 angstroms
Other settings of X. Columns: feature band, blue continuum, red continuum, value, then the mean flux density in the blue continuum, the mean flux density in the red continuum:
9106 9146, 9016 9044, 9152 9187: -0.82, 18.7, 19.8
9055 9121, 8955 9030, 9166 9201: -1.31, 19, 19.9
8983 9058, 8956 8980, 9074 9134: -2.16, 18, 19.9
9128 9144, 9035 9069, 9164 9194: -0.44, 19.4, 19.8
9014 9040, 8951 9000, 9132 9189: 0.52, 18.8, 19.8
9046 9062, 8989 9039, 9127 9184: 0.07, 19.3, 19.9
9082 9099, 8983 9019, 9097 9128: -0.11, 19.7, 19.8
